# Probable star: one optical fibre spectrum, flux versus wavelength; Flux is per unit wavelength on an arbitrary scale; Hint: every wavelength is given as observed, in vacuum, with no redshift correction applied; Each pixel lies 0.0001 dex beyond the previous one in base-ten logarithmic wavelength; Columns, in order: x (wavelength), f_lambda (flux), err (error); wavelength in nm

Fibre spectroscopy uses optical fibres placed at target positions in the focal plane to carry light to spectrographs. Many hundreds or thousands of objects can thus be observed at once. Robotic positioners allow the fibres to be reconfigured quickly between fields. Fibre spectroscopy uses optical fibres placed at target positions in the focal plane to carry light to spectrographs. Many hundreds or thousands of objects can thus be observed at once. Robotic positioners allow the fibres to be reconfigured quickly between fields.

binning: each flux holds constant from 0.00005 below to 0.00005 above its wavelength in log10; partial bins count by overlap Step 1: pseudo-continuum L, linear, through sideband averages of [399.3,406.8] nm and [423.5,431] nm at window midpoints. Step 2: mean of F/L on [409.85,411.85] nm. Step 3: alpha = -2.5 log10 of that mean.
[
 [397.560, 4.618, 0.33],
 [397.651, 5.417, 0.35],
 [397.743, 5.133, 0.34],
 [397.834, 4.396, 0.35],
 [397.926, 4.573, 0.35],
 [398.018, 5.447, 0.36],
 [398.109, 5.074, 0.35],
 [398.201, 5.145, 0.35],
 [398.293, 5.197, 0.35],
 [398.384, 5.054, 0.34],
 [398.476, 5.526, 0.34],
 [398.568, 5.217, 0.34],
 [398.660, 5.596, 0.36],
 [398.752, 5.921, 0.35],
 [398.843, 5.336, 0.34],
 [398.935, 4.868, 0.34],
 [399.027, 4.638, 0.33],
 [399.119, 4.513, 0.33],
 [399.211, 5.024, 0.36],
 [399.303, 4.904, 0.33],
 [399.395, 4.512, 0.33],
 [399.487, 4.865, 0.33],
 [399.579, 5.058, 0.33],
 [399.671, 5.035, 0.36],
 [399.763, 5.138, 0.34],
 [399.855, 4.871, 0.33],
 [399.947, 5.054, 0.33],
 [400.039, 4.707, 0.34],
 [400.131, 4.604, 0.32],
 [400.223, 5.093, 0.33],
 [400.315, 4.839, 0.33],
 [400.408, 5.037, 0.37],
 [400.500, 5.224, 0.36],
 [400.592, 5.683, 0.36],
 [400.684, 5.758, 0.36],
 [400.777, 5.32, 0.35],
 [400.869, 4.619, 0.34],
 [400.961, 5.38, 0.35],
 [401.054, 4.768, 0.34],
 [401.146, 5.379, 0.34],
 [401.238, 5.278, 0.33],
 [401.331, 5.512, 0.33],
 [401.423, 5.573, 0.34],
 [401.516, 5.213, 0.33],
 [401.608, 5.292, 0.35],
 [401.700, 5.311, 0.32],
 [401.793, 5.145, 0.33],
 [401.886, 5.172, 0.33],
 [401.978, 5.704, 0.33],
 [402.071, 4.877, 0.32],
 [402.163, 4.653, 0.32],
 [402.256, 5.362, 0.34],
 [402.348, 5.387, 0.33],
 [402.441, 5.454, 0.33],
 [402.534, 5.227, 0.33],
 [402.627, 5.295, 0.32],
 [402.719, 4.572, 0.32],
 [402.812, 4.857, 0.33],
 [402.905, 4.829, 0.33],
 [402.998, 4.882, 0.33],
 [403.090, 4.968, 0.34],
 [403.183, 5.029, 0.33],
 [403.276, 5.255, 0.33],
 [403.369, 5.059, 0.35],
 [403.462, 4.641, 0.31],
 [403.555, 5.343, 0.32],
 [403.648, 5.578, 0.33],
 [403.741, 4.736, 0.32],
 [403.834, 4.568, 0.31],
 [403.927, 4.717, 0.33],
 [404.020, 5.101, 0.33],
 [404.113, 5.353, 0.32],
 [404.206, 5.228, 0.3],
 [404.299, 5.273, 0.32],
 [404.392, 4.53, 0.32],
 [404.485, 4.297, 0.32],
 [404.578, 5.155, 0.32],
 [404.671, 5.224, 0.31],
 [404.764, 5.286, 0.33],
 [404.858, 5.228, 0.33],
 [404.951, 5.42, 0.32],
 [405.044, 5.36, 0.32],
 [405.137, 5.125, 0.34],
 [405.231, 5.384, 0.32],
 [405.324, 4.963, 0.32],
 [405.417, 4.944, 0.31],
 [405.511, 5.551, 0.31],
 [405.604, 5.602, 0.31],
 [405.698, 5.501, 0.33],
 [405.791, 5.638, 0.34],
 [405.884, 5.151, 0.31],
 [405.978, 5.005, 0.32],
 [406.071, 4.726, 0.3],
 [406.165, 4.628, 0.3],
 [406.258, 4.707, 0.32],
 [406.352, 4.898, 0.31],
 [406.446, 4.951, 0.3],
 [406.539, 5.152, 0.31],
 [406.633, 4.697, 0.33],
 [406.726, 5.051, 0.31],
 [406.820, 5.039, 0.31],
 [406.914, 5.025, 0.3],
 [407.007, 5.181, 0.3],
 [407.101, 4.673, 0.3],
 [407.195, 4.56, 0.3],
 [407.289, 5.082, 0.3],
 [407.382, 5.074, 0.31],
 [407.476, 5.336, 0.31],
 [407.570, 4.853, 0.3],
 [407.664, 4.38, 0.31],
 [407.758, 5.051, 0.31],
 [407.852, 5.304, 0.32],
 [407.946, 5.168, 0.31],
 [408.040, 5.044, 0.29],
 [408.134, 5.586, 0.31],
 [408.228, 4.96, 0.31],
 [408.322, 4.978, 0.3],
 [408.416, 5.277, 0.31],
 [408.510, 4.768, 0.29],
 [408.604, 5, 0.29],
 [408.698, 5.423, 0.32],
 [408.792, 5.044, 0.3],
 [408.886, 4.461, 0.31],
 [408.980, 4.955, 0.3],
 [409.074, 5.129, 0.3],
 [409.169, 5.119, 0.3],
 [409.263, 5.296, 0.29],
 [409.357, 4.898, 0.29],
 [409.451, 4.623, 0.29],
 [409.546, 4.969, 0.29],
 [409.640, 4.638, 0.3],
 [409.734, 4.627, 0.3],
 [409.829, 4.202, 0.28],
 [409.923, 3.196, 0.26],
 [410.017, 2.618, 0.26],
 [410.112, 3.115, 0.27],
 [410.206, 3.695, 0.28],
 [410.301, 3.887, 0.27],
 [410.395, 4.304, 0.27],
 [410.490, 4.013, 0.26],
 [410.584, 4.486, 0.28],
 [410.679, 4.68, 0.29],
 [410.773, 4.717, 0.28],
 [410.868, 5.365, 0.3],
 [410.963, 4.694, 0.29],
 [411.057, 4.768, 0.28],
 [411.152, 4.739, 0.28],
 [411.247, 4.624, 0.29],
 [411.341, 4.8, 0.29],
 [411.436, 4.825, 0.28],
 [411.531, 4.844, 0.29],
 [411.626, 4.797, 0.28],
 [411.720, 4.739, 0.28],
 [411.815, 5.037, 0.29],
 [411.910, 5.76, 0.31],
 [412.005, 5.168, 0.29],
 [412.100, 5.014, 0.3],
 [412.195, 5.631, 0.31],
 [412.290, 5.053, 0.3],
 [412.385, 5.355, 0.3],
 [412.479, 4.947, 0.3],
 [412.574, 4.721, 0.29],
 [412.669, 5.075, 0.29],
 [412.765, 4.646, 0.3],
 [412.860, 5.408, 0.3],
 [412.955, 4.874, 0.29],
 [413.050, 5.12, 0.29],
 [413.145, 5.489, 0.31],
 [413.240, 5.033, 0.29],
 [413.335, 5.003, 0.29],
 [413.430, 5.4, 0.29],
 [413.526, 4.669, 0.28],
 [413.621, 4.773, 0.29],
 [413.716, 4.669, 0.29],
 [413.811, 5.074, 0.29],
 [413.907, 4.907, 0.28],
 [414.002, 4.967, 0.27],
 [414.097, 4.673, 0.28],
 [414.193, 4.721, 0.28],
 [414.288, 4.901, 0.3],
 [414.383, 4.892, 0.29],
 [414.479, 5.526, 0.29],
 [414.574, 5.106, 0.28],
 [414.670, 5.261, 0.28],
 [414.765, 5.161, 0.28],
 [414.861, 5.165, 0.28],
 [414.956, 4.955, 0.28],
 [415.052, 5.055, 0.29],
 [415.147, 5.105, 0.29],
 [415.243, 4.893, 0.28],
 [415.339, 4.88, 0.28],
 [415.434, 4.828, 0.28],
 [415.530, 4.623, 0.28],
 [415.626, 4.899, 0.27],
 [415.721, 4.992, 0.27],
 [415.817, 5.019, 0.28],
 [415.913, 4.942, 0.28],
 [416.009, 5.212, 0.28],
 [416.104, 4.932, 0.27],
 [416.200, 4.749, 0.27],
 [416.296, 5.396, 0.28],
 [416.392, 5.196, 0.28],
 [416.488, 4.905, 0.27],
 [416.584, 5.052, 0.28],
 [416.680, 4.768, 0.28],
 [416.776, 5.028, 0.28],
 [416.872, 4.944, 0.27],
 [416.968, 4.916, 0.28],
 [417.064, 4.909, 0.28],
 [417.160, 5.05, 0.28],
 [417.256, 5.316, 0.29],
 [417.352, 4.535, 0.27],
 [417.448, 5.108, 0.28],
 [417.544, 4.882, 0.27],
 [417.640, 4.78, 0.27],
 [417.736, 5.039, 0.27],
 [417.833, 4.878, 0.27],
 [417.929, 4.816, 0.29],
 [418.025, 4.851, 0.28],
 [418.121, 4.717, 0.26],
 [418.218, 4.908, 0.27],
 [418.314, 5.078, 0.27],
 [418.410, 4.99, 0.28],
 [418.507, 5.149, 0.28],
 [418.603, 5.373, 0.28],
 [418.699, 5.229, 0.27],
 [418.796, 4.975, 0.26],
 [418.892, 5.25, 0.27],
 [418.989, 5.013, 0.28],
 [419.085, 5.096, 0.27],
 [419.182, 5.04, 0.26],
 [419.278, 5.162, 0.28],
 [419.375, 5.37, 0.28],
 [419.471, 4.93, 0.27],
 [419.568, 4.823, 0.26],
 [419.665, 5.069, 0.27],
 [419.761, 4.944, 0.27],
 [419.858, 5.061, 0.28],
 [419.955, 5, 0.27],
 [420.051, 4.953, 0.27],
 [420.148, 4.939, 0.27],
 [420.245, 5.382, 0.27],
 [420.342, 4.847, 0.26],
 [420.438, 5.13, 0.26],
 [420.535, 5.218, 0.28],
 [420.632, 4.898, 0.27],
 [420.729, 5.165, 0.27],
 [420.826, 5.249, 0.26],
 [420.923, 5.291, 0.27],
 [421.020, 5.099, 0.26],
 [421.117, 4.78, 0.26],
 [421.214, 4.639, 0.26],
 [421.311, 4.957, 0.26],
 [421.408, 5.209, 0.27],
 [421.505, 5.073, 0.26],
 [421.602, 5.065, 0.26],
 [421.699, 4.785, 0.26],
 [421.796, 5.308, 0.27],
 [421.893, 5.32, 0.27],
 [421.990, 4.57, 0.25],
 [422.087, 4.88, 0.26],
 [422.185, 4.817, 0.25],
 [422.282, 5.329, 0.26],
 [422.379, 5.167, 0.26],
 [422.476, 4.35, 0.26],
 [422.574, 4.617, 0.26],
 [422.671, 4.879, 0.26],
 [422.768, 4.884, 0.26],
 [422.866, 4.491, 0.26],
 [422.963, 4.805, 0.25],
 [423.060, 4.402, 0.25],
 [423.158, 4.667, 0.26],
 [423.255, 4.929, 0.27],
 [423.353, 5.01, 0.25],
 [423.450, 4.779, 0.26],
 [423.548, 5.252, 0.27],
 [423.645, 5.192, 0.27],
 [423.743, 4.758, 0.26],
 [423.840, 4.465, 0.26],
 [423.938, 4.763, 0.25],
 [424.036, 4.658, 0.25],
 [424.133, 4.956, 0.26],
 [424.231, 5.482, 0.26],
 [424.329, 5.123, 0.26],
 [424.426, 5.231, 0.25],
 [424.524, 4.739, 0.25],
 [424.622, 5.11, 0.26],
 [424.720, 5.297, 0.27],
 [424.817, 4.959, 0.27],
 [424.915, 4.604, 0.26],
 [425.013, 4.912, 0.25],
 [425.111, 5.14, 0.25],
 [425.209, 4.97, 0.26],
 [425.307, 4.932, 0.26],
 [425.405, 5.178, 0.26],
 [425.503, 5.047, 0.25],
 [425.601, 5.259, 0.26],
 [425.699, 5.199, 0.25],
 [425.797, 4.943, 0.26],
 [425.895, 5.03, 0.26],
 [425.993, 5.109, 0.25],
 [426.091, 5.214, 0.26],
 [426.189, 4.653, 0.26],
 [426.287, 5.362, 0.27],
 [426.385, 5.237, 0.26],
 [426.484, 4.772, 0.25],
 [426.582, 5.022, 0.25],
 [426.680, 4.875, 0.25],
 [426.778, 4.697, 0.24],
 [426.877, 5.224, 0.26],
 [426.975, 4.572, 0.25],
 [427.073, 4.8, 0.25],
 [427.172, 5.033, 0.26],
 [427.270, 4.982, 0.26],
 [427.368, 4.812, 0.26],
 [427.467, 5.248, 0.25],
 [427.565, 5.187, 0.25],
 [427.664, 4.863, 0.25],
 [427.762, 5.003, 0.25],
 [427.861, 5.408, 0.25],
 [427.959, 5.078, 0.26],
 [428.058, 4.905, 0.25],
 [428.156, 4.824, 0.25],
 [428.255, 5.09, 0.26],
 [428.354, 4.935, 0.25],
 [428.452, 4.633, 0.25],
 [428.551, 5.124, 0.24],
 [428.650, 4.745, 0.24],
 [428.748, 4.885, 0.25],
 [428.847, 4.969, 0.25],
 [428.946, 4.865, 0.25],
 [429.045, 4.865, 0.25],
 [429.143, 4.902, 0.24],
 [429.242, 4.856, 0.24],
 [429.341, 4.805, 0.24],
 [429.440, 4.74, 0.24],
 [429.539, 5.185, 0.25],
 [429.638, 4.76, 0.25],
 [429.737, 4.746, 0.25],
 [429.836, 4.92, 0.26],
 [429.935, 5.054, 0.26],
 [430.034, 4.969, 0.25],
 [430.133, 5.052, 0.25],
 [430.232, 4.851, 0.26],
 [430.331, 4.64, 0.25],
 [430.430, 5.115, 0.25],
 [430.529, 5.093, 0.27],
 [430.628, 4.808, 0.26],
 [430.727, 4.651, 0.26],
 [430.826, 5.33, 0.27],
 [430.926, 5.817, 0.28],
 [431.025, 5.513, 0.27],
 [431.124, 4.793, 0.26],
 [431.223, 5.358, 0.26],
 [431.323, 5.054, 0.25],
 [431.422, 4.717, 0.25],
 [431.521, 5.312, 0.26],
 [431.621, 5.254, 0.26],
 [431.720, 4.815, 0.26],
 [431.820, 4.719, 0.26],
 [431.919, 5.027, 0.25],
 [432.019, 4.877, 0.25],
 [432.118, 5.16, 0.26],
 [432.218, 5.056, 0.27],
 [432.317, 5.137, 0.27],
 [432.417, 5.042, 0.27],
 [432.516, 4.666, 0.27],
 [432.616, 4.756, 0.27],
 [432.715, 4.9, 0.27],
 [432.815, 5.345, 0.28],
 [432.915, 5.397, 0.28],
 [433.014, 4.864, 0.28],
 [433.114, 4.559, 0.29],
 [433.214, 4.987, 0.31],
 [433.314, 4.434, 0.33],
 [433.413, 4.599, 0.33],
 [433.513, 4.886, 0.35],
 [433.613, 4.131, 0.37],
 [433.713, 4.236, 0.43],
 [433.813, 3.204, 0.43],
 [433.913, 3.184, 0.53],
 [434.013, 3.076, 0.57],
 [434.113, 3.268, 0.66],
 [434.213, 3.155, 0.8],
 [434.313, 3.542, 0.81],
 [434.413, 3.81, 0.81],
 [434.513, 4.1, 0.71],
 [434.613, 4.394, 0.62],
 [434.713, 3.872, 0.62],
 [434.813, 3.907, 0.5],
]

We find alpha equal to 0.16 mag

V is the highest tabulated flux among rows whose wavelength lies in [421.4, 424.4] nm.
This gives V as 5.482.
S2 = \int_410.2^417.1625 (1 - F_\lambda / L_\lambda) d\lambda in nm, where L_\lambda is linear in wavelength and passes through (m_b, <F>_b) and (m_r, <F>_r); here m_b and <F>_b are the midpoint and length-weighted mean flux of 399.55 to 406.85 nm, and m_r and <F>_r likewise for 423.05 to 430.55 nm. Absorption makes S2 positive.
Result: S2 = 0.149 nm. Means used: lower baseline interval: 5.1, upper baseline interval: 4.96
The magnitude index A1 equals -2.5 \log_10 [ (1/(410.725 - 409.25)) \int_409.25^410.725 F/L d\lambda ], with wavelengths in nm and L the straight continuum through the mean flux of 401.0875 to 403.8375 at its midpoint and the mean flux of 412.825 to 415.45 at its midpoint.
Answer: 0.21 mag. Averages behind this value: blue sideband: 5.15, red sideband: 5.02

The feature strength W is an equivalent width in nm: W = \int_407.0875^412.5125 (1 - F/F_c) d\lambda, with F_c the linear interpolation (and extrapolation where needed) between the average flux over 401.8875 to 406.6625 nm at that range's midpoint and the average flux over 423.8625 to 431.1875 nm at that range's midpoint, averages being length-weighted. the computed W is 0.30 nm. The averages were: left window 5.08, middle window 4.78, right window 4.99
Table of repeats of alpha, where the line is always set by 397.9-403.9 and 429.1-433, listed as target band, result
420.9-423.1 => 0.03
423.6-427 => 0.01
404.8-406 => -0.04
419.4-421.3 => 0.00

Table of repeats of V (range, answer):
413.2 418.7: 5.526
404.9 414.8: 5.76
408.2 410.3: 5.423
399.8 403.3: 5.758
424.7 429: 5.408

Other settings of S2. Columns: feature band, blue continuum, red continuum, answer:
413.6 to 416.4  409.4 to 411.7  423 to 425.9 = -0.25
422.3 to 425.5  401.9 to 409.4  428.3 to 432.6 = 0.06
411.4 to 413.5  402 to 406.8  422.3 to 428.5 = -0.03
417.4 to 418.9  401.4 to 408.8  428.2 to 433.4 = 0.01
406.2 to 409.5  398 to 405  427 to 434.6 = 0.03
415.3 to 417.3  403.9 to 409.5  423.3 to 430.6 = 0.01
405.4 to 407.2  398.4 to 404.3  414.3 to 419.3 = 0.01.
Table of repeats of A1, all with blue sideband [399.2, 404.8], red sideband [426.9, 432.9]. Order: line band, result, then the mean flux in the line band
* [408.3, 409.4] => 0.00 mag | 5.03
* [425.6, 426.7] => -0.01 mag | 5.05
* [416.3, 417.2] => 0.01 mag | 4.99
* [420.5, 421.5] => -0.01 mag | 5.05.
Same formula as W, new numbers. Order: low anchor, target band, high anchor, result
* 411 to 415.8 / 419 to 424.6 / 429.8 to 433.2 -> 0.04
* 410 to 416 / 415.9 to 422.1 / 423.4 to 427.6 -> -0.12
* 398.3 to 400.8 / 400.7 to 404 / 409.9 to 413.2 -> -0.08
